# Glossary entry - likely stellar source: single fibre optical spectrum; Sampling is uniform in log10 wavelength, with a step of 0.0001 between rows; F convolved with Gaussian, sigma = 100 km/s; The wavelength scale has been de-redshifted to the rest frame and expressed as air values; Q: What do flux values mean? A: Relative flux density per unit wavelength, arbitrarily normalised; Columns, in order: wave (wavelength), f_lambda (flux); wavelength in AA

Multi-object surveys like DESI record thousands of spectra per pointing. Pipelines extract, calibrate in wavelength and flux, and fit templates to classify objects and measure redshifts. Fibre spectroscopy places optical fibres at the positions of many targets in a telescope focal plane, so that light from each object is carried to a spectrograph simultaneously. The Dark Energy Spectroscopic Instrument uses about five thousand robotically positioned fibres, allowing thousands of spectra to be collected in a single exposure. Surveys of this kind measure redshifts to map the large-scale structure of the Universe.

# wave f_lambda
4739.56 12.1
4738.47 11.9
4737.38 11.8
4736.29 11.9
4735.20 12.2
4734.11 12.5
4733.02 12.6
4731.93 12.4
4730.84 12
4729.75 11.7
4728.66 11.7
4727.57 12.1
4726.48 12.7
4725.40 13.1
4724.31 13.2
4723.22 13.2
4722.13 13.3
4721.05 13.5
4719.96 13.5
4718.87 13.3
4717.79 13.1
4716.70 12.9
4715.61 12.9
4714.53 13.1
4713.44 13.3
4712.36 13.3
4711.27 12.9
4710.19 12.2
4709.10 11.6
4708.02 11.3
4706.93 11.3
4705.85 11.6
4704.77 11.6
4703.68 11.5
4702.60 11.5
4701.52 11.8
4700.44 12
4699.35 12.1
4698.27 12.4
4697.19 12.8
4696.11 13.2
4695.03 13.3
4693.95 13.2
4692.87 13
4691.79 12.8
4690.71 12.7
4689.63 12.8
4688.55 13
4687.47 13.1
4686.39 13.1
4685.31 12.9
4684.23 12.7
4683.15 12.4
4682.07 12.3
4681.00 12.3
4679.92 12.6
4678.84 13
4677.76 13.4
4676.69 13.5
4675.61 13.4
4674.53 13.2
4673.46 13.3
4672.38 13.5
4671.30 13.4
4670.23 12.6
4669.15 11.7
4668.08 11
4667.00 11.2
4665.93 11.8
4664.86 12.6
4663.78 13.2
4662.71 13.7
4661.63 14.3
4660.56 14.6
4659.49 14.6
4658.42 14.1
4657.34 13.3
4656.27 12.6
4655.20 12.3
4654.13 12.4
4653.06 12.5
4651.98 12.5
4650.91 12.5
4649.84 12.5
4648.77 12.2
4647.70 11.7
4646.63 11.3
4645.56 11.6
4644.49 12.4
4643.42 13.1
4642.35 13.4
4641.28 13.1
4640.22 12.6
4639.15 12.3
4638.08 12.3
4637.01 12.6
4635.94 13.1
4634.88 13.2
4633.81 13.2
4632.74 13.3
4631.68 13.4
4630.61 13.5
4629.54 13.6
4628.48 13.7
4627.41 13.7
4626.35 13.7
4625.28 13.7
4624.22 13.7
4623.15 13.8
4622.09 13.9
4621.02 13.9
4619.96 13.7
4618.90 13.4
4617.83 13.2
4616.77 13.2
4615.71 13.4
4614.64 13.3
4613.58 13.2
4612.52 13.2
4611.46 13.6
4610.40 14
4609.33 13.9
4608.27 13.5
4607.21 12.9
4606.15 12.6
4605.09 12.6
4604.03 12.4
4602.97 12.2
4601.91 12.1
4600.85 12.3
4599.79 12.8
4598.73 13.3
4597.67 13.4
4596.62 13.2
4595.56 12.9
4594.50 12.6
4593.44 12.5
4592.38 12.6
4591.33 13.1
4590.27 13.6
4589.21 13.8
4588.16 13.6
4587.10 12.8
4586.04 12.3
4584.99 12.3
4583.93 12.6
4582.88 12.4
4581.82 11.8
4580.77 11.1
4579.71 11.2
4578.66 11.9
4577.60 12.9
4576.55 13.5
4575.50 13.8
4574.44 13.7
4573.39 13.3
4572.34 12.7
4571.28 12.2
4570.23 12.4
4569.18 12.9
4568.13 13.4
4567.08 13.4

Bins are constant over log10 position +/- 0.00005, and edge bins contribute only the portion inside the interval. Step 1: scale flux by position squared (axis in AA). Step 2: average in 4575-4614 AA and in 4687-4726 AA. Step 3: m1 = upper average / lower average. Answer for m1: 1.0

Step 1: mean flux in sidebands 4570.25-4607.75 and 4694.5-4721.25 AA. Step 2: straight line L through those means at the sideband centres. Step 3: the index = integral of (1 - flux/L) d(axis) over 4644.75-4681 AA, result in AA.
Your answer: -0.64 AA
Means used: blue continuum 12.7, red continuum 12.5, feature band 12.8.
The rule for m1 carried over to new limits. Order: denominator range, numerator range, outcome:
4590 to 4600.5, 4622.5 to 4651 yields 1.02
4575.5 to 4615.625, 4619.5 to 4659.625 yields 1.03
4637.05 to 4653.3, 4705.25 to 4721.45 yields 1.05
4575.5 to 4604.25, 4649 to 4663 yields 1.07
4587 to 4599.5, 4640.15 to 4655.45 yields 0.97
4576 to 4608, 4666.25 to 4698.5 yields 1.05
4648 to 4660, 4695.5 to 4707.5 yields 0.95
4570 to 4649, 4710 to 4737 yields 1.03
